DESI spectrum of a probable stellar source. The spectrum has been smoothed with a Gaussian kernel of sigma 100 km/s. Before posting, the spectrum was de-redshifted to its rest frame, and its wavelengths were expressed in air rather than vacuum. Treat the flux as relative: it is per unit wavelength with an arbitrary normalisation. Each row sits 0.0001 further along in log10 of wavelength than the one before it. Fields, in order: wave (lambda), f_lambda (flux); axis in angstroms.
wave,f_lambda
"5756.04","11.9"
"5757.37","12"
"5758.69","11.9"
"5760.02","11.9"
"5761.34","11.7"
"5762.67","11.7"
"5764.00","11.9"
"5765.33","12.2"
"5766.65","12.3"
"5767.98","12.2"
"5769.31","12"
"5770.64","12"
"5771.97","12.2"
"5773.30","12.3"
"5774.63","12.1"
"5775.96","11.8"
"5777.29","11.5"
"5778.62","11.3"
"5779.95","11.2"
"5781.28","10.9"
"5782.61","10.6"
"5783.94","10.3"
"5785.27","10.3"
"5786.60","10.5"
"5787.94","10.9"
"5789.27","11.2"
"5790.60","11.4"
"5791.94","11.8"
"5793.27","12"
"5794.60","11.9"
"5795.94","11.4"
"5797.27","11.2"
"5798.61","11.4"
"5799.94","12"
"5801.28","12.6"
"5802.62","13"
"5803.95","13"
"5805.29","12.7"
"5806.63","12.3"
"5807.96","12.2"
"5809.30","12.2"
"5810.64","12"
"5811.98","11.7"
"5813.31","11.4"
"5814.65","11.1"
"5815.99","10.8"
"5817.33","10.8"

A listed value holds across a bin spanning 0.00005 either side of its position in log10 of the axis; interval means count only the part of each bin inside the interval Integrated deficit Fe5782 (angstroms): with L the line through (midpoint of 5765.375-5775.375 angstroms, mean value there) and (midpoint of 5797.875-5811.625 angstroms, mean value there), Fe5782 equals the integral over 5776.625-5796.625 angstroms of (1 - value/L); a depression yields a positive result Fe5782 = 1.8 angstroms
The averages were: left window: 12.2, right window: 12.3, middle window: 11.2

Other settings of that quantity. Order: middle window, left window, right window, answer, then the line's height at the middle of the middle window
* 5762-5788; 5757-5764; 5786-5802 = 0.41 angstroms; 11.7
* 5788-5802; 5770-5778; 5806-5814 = 0.37 angstroms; 12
